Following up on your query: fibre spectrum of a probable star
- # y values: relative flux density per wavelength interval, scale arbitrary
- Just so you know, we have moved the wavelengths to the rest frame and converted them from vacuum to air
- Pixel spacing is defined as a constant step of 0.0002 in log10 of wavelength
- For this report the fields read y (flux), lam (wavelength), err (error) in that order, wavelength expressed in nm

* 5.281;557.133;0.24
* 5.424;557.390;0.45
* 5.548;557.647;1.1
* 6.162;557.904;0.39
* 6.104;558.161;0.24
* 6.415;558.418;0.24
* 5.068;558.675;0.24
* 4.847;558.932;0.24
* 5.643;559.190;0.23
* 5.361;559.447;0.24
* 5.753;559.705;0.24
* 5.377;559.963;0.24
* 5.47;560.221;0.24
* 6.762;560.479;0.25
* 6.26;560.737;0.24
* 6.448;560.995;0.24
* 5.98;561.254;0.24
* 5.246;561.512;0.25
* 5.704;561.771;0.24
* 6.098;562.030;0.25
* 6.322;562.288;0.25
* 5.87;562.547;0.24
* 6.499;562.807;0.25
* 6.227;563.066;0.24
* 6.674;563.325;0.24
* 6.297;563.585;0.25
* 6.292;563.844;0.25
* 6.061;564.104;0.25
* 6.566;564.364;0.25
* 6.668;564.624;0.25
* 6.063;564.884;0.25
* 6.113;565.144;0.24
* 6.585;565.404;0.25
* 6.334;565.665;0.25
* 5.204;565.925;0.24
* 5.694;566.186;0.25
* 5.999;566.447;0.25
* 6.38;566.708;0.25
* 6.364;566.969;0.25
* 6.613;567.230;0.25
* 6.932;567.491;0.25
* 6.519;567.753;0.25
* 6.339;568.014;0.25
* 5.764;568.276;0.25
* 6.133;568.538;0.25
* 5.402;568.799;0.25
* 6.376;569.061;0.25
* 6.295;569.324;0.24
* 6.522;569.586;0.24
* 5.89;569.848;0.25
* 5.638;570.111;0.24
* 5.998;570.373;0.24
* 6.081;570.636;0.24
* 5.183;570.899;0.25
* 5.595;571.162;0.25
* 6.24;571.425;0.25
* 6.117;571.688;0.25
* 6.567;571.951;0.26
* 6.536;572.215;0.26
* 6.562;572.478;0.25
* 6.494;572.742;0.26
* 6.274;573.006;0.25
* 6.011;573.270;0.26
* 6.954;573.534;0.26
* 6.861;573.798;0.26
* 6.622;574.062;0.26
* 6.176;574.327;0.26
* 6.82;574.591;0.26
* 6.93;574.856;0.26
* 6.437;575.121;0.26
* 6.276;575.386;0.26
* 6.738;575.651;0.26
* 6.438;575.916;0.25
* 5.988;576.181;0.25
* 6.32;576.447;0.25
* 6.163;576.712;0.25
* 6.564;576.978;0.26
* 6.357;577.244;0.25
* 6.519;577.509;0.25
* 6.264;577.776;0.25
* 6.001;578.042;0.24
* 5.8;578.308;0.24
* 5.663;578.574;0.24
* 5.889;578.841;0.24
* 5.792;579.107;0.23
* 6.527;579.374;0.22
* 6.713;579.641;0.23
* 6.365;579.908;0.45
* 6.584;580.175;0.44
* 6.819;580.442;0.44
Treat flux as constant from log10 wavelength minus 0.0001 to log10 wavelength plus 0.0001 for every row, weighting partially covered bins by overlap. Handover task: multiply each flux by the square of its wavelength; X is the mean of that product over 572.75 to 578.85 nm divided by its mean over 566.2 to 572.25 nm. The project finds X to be 1.06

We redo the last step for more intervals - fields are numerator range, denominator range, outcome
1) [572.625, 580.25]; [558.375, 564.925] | 1.12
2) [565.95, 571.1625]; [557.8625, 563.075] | 1.06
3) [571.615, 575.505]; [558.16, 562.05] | 1.19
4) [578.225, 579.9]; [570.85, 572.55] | 1.02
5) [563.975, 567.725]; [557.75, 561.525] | 1.10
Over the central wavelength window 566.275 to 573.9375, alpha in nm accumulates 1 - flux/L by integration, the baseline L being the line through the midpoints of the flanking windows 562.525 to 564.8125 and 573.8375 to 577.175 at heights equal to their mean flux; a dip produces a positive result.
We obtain 0.229 nm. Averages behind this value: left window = 6.36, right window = 6.46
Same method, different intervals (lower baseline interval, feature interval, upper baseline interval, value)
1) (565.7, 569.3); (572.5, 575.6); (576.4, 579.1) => -0.20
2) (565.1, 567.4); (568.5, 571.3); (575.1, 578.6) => 0.13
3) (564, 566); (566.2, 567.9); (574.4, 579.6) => -0.05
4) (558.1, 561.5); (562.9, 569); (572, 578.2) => -0.18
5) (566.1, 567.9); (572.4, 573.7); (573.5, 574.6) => 0.03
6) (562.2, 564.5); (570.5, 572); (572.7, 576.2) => 0.12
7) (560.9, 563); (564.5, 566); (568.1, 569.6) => -0.04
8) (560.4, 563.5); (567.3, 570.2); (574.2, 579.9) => 0.02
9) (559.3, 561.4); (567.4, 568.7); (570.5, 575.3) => -0.02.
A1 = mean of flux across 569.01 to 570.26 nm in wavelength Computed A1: 6.13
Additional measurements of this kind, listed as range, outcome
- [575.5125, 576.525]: 6.37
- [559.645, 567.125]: 6.12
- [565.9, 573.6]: 6.16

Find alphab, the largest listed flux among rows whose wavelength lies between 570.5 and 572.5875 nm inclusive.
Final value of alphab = 6.567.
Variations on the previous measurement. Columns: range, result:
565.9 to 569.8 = 6.932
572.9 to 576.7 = 6.954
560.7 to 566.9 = 6.674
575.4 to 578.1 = 6.738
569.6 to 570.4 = 5.998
